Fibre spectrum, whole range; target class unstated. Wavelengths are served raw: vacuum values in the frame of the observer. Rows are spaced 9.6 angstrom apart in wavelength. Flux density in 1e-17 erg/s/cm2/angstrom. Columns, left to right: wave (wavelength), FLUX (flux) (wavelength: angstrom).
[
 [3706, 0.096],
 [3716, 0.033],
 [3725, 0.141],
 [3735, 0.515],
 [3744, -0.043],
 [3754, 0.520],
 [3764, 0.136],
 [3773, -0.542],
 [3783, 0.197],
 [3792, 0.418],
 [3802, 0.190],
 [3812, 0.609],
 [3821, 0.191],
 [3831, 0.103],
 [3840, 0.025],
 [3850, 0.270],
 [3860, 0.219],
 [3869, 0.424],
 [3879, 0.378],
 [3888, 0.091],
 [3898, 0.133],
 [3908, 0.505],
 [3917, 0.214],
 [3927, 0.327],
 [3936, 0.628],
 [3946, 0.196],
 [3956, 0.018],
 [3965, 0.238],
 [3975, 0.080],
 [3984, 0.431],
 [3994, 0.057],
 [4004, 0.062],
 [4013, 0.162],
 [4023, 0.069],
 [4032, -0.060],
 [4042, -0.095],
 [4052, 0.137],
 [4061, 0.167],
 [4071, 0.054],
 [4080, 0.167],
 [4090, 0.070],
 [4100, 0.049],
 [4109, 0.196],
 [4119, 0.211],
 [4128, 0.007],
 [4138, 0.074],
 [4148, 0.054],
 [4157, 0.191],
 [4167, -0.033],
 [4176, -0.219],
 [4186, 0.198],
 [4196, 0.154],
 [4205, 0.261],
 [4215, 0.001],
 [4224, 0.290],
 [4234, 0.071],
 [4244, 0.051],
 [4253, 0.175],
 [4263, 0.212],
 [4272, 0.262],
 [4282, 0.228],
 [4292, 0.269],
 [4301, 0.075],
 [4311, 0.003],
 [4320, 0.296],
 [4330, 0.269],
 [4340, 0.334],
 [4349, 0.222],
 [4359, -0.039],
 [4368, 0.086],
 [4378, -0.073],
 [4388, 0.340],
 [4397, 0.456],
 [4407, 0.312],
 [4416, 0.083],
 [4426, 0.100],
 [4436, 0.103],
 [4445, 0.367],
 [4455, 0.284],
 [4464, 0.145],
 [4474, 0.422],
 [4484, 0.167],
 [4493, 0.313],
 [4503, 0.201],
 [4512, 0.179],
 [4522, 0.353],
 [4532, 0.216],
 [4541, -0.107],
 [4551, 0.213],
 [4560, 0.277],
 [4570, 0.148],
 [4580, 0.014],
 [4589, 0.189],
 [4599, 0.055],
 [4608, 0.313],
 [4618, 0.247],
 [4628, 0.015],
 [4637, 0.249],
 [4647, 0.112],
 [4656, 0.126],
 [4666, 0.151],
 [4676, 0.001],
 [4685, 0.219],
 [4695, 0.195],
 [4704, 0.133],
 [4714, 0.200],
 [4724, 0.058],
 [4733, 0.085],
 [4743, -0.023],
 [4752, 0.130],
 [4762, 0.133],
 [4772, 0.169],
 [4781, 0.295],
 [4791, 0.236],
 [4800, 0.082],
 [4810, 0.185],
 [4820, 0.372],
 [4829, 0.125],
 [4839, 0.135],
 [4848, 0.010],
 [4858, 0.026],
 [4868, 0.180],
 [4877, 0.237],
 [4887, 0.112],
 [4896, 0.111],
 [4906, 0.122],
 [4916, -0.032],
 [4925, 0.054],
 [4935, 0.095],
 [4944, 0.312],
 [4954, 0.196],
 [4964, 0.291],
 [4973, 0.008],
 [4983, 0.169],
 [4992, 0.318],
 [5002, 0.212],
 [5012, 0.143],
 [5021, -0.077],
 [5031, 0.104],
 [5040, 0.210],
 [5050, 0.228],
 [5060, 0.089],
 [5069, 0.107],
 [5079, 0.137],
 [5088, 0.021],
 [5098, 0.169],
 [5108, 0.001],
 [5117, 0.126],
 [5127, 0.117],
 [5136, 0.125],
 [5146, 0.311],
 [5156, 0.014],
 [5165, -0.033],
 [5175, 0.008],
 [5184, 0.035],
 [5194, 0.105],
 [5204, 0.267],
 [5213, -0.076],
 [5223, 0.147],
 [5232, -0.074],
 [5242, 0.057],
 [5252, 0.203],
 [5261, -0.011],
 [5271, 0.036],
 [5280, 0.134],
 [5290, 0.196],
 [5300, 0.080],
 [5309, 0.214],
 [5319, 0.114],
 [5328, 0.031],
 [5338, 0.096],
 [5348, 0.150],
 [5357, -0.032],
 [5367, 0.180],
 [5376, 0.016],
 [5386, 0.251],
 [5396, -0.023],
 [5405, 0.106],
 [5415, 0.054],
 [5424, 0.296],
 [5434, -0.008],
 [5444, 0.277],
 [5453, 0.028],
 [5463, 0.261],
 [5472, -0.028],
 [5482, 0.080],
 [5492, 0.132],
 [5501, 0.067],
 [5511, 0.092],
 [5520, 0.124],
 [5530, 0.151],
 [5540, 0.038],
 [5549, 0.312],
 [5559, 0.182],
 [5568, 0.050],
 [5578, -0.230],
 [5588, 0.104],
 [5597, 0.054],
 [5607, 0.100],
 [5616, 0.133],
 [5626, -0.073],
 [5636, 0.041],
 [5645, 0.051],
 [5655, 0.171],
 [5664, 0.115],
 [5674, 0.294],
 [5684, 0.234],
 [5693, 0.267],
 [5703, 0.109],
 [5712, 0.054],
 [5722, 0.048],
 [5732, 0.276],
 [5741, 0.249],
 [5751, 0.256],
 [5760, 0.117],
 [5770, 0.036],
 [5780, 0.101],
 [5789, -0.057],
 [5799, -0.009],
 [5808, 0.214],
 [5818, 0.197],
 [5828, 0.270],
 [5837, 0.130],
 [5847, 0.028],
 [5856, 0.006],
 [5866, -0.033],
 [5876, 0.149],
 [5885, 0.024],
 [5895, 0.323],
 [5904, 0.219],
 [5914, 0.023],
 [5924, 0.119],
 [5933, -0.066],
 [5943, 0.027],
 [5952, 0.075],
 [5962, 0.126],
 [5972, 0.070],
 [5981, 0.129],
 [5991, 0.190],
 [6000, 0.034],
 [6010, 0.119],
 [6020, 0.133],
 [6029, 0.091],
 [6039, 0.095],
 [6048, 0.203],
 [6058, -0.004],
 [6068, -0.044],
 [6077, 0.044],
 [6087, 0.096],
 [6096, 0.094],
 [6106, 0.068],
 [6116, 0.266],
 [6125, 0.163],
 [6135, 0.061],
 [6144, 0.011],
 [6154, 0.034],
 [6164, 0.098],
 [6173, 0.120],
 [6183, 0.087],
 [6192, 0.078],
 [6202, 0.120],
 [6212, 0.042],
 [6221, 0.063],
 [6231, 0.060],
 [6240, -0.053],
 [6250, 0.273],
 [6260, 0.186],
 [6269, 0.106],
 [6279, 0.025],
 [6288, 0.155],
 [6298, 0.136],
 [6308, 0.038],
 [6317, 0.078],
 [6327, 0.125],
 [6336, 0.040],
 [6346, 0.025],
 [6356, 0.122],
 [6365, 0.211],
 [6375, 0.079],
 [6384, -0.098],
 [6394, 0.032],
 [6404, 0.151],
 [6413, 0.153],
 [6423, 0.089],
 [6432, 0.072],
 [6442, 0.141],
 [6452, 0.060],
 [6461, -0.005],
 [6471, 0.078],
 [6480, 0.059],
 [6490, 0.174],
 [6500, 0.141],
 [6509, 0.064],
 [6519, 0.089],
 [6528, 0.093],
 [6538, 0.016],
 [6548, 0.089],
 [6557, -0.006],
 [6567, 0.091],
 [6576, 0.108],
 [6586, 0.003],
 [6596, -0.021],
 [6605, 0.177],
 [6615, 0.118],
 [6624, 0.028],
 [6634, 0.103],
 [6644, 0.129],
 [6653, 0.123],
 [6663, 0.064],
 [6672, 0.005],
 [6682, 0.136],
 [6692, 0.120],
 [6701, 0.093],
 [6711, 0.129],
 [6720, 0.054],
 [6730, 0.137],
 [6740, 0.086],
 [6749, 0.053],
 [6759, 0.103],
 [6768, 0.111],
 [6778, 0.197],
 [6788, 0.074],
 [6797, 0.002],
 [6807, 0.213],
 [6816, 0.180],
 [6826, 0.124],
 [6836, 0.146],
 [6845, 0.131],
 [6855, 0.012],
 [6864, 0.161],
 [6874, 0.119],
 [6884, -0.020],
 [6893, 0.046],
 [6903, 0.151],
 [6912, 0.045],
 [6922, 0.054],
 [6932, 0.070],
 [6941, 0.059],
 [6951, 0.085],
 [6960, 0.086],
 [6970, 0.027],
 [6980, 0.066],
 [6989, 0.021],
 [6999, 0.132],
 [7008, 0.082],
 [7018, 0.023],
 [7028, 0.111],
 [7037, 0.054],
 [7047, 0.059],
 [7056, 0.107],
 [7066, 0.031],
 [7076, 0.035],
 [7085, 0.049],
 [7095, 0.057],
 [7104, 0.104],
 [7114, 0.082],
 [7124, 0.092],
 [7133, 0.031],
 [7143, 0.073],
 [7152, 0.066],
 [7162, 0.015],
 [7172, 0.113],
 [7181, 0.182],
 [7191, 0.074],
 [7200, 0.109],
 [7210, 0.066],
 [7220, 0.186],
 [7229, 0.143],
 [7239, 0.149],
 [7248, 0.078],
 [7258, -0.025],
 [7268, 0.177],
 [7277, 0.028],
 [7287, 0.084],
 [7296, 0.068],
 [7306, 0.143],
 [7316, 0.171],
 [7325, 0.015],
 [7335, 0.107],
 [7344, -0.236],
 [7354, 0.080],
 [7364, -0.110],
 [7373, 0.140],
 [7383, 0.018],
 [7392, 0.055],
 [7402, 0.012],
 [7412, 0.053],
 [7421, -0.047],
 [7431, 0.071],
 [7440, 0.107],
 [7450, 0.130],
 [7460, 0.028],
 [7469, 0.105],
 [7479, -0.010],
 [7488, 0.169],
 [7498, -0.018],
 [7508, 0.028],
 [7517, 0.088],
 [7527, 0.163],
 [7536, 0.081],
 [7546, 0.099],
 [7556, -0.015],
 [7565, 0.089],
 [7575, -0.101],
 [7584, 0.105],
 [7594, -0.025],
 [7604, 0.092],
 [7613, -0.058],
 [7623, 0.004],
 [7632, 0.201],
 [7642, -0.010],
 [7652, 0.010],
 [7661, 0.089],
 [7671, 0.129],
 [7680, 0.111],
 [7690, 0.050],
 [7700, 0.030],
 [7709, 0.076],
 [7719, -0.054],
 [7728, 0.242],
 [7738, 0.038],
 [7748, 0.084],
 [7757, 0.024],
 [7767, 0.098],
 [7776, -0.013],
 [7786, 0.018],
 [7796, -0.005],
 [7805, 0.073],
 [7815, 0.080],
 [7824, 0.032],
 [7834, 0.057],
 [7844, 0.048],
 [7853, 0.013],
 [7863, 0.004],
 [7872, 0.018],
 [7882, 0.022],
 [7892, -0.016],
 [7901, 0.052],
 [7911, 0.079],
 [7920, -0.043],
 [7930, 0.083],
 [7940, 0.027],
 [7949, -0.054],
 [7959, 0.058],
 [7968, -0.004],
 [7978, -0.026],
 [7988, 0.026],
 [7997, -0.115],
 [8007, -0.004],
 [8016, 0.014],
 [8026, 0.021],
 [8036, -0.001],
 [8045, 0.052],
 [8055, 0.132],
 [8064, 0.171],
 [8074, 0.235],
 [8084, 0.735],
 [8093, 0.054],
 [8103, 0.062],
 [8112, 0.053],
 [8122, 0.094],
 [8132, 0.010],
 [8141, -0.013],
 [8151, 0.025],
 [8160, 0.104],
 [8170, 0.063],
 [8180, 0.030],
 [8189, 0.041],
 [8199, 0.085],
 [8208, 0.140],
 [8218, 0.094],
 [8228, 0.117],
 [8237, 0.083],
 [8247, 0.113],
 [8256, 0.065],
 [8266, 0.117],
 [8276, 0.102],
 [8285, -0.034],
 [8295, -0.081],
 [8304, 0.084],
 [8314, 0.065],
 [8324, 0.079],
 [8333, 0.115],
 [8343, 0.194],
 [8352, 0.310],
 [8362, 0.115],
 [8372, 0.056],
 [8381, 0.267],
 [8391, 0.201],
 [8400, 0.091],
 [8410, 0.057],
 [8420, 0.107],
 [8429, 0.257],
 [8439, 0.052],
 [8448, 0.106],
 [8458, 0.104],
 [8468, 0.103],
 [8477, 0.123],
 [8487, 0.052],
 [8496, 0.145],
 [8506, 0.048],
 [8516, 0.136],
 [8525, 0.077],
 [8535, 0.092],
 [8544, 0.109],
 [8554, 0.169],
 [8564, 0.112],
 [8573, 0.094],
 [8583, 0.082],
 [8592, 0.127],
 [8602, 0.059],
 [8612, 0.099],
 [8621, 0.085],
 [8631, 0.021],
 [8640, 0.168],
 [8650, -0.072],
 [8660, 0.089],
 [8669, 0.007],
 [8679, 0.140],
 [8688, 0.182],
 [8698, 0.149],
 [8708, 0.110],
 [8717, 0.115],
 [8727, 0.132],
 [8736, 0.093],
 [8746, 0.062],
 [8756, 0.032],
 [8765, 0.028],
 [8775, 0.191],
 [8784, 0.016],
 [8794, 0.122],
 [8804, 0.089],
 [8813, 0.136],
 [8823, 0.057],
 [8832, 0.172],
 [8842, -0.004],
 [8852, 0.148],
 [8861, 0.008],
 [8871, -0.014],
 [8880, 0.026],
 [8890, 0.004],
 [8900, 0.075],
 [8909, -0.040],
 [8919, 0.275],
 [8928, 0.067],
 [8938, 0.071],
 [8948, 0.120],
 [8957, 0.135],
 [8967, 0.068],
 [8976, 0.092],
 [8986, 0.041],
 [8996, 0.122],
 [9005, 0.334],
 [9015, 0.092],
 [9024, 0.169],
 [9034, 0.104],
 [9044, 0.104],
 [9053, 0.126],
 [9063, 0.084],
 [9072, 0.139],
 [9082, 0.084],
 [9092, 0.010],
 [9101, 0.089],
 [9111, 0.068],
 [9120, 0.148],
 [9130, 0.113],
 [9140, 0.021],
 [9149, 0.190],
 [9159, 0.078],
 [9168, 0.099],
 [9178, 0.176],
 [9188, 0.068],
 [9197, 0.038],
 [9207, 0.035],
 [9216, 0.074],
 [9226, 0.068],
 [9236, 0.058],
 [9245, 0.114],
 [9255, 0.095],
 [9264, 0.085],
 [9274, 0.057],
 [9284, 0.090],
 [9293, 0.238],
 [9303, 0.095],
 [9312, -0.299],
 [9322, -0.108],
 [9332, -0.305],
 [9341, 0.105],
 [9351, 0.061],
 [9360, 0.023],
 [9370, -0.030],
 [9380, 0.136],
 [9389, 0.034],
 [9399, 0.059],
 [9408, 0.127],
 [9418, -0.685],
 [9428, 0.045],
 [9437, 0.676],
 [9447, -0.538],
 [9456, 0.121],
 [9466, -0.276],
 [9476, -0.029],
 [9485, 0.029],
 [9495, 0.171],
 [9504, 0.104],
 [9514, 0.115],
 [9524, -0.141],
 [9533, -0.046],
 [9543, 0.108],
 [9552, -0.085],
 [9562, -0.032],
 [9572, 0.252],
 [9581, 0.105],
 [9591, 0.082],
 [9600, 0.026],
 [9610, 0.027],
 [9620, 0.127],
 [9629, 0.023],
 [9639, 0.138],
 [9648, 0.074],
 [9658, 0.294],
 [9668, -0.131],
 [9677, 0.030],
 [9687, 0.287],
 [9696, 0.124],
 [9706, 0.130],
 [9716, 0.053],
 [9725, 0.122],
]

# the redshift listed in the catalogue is 1.168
